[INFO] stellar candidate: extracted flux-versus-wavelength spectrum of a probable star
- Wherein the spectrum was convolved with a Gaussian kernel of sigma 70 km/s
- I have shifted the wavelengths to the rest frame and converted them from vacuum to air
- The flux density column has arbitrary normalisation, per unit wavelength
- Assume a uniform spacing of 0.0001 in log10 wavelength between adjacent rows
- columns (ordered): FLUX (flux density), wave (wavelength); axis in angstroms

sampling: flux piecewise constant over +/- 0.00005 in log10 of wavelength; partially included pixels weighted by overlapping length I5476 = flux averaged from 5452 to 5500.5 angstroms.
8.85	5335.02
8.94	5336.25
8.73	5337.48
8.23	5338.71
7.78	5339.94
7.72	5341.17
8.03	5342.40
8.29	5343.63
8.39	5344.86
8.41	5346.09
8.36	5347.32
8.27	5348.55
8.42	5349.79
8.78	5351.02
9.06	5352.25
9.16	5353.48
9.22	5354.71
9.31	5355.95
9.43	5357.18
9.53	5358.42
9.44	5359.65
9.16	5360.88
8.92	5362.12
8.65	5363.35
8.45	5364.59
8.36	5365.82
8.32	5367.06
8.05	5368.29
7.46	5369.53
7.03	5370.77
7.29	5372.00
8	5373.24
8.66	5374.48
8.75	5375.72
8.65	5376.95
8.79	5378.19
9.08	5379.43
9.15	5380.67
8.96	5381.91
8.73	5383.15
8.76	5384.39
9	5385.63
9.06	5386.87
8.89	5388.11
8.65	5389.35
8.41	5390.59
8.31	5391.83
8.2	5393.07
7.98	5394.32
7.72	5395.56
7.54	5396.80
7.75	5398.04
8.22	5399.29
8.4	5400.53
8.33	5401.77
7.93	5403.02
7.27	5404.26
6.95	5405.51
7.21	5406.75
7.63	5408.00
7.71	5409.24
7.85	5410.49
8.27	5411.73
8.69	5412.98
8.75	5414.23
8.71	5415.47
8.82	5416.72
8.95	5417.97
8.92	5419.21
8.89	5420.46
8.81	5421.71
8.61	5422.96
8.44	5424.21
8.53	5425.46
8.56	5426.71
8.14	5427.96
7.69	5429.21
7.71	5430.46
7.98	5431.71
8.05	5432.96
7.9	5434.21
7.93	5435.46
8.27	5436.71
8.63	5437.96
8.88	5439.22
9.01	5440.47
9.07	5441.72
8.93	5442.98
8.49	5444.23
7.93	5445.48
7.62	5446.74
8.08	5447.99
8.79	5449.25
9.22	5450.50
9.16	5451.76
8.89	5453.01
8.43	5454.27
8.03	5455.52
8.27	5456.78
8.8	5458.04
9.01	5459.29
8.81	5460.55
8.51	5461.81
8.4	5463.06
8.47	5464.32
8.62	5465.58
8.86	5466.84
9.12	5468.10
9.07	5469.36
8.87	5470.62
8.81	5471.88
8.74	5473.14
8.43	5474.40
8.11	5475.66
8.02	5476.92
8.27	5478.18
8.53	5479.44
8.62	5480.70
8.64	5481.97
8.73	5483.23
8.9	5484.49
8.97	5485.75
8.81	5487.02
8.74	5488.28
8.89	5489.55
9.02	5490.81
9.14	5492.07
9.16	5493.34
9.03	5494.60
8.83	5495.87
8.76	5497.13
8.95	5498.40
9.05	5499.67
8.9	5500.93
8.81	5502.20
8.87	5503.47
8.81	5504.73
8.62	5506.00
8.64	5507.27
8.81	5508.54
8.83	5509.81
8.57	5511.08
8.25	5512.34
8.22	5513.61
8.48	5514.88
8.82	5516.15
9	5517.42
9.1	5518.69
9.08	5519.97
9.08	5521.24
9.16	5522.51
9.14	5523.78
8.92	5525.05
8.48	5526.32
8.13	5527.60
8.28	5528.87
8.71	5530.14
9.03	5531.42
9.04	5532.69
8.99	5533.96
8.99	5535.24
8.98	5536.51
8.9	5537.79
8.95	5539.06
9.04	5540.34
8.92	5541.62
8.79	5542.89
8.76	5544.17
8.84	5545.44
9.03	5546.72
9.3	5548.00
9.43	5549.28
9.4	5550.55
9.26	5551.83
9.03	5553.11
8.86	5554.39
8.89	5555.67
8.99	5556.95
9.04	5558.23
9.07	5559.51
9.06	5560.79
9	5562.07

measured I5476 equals 8.72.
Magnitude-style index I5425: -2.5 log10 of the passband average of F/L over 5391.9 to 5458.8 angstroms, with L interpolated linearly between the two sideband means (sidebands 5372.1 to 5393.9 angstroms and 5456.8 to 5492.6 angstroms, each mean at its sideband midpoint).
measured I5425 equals 0.05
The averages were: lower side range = 8.66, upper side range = 8.7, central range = 8.3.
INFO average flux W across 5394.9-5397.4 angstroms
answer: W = 7.65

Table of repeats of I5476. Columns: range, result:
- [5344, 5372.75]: 8.58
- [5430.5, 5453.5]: 8.47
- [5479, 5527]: 8.82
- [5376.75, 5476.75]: 8.44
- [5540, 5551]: 9.06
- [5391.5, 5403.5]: 8.03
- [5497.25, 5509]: 8.82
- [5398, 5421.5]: 8.19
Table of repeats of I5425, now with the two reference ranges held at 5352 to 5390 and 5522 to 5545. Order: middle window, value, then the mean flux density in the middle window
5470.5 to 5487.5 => 0.026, 8.59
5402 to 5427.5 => 0.060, 8.27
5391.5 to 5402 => 0.090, 8.03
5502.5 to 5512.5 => 0.015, 8.7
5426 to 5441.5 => 0.064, 8.26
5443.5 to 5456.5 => 0.039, 8.47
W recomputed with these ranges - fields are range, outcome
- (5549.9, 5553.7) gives 9.24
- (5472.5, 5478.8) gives 8.32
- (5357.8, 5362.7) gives 9.26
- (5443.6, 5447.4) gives 8.03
